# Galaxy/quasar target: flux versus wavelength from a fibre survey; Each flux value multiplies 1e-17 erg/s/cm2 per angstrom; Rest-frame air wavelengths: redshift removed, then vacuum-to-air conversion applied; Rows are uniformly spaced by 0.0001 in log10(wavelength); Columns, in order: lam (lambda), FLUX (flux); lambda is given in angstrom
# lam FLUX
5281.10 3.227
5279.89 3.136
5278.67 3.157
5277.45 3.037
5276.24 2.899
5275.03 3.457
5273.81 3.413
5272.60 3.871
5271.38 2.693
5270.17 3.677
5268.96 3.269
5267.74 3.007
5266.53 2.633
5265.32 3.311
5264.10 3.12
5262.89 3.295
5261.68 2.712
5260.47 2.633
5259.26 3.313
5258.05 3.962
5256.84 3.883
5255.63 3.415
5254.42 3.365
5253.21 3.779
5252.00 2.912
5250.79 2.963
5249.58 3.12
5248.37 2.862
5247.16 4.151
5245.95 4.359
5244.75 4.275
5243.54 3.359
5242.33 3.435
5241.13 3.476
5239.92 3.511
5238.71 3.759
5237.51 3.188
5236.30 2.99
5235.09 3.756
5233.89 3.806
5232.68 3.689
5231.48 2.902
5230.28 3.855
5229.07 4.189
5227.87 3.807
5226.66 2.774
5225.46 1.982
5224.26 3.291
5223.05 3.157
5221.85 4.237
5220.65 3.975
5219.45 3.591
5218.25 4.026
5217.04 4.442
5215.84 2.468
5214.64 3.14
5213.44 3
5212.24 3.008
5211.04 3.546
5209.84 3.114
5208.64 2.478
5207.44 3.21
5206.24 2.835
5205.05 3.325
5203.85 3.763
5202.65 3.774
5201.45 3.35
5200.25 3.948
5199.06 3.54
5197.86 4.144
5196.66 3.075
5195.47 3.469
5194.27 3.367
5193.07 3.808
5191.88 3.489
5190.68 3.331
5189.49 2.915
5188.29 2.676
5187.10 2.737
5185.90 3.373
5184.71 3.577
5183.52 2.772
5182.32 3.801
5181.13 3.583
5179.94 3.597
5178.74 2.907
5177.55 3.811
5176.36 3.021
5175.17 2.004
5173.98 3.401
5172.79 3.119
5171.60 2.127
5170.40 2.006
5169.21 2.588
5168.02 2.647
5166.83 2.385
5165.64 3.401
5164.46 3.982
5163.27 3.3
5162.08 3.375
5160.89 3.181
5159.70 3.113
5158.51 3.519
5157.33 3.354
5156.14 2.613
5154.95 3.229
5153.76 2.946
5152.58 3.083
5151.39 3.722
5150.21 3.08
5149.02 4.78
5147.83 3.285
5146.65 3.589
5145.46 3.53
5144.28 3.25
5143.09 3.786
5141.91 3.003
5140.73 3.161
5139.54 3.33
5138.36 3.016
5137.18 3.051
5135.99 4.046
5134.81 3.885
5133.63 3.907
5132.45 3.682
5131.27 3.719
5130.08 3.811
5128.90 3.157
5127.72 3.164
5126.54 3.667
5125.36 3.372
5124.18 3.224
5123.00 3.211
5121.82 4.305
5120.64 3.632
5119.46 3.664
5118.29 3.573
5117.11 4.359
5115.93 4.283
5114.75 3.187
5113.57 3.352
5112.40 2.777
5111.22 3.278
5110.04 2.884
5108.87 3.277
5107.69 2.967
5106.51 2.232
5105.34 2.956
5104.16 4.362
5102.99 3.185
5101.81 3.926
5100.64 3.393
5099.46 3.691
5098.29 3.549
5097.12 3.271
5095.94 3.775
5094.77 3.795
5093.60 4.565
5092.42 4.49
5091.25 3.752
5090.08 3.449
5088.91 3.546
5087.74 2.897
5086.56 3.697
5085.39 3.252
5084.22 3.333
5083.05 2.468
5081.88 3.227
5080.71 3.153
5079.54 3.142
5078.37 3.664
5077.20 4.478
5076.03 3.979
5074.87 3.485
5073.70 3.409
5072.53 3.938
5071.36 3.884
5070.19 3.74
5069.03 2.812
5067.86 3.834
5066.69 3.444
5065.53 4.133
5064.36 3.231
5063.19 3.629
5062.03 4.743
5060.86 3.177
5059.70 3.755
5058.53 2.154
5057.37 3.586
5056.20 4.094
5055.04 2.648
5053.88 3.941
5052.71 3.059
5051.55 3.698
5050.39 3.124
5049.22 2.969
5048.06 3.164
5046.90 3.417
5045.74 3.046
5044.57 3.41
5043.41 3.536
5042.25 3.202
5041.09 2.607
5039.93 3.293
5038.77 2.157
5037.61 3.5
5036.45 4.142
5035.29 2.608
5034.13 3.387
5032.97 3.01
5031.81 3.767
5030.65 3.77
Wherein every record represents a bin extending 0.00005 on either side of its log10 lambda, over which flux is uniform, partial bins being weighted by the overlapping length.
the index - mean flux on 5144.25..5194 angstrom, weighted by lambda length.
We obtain 3.19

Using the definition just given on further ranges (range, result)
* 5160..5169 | 3.15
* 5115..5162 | 3.49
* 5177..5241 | 3.39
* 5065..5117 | 3.51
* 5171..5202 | 3.27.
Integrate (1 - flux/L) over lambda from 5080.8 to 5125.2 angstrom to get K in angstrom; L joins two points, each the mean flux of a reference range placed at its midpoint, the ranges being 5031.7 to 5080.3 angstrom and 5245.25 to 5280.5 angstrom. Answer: -1.1 angstrom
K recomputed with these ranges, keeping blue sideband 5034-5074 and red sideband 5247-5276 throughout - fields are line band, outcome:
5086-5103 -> -1.62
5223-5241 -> -0.57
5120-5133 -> -0.77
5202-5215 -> 0.38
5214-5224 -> -0.99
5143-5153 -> -0.70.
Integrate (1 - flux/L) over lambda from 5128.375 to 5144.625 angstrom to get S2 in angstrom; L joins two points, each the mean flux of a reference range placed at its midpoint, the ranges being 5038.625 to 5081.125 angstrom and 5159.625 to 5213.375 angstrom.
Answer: -1.0 angstrom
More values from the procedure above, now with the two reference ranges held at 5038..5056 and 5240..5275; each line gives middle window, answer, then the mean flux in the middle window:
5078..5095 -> -1.5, 3.49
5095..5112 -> -0.6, 3.34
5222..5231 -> 0.0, 3.33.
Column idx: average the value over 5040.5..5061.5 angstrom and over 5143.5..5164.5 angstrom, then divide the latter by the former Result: 1.0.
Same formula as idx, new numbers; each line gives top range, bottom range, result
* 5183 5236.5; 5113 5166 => 0.97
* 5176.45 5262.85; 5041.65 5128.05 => 0.98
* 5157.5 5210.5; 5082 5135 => 0.91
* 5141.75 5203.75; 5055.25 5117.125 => 0.93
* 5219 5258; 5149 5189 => 1.12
